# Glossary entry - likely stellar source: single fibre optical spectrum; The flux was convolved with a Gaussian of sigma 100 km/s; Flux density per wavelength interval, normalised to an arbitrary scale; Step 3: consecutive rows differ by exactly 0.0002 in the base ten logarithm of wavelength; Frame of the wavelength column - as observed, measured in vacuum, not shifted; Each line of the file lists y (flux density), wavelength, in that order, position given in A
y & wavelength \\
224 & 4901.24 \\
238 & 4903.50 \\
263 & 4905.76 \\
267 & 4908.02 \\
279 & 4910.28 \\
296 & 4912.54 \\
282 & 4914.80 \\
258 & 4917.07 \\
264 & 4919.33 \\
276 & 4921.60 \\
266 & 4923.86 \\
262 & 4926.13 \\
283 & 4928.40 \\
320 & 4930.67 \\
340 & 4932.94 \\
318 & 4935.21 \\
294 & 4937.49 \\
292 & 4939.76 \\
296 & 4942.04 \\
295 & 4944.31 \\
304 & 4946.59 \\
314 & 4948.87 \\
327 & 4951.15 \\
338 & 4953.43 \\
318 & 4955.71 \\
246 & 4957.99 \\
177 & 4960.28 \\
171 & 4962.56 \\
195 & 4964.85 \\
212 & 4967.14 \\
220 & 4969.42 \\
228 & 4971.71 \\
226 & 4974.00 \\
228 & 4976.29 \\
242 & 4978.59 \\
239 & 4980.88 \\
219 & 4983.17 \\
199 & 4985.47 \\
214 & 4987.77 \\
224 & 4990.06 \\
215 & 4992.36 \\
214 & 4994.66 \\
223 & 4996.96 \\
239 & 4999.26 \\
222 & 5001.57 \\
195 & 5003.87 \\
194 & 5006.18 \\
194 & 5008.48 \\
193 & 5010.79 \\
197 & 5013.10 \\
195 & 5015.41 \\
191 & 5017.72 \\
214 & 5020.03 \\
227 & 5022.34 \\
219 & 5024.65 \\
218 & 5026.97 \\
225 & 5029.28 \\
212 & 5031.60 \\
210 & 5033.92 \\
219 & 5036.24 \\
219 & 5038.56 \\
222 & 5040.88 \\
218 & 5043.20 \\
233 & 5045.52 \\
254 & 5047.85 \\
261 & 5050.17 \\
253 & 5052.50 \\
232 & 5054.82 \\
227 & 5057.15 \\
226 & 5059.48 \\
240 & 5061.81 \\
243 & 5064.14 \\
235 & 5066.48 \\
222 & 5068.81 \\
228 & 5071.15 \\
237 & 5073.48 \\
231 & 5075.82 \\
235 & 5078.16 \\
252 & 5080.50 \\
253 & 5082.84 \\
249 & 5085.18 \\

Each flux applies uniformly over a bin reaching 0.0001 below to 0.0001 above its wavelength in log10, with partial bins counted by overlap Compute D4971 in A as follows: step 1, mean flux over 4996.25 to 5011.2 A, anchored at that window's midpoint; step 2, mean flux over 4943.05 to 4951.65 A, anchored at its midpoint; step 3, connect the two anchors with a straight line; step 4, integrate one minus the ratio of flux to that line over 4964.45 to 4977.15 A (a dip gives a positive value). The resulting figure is 2.26 A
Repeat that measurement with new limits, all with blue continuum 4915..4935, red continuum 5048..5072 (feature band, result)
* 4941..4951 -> -1.0 A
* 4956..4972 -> 3.5 A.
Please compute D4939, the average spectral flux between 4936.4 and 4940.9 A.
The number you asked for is 293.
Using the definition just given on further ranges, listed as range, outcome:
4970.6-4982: 233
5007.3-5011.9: 194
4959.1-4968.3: 189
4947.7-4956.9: 324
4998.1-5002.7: 230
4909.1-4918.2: 279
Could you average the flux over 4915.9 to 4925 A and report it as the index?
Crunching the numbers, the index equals 266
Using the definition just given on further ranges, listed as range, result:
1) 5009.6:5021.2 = 198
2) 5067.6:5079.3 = 231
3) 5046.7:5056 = 250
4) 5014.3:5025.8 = 209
